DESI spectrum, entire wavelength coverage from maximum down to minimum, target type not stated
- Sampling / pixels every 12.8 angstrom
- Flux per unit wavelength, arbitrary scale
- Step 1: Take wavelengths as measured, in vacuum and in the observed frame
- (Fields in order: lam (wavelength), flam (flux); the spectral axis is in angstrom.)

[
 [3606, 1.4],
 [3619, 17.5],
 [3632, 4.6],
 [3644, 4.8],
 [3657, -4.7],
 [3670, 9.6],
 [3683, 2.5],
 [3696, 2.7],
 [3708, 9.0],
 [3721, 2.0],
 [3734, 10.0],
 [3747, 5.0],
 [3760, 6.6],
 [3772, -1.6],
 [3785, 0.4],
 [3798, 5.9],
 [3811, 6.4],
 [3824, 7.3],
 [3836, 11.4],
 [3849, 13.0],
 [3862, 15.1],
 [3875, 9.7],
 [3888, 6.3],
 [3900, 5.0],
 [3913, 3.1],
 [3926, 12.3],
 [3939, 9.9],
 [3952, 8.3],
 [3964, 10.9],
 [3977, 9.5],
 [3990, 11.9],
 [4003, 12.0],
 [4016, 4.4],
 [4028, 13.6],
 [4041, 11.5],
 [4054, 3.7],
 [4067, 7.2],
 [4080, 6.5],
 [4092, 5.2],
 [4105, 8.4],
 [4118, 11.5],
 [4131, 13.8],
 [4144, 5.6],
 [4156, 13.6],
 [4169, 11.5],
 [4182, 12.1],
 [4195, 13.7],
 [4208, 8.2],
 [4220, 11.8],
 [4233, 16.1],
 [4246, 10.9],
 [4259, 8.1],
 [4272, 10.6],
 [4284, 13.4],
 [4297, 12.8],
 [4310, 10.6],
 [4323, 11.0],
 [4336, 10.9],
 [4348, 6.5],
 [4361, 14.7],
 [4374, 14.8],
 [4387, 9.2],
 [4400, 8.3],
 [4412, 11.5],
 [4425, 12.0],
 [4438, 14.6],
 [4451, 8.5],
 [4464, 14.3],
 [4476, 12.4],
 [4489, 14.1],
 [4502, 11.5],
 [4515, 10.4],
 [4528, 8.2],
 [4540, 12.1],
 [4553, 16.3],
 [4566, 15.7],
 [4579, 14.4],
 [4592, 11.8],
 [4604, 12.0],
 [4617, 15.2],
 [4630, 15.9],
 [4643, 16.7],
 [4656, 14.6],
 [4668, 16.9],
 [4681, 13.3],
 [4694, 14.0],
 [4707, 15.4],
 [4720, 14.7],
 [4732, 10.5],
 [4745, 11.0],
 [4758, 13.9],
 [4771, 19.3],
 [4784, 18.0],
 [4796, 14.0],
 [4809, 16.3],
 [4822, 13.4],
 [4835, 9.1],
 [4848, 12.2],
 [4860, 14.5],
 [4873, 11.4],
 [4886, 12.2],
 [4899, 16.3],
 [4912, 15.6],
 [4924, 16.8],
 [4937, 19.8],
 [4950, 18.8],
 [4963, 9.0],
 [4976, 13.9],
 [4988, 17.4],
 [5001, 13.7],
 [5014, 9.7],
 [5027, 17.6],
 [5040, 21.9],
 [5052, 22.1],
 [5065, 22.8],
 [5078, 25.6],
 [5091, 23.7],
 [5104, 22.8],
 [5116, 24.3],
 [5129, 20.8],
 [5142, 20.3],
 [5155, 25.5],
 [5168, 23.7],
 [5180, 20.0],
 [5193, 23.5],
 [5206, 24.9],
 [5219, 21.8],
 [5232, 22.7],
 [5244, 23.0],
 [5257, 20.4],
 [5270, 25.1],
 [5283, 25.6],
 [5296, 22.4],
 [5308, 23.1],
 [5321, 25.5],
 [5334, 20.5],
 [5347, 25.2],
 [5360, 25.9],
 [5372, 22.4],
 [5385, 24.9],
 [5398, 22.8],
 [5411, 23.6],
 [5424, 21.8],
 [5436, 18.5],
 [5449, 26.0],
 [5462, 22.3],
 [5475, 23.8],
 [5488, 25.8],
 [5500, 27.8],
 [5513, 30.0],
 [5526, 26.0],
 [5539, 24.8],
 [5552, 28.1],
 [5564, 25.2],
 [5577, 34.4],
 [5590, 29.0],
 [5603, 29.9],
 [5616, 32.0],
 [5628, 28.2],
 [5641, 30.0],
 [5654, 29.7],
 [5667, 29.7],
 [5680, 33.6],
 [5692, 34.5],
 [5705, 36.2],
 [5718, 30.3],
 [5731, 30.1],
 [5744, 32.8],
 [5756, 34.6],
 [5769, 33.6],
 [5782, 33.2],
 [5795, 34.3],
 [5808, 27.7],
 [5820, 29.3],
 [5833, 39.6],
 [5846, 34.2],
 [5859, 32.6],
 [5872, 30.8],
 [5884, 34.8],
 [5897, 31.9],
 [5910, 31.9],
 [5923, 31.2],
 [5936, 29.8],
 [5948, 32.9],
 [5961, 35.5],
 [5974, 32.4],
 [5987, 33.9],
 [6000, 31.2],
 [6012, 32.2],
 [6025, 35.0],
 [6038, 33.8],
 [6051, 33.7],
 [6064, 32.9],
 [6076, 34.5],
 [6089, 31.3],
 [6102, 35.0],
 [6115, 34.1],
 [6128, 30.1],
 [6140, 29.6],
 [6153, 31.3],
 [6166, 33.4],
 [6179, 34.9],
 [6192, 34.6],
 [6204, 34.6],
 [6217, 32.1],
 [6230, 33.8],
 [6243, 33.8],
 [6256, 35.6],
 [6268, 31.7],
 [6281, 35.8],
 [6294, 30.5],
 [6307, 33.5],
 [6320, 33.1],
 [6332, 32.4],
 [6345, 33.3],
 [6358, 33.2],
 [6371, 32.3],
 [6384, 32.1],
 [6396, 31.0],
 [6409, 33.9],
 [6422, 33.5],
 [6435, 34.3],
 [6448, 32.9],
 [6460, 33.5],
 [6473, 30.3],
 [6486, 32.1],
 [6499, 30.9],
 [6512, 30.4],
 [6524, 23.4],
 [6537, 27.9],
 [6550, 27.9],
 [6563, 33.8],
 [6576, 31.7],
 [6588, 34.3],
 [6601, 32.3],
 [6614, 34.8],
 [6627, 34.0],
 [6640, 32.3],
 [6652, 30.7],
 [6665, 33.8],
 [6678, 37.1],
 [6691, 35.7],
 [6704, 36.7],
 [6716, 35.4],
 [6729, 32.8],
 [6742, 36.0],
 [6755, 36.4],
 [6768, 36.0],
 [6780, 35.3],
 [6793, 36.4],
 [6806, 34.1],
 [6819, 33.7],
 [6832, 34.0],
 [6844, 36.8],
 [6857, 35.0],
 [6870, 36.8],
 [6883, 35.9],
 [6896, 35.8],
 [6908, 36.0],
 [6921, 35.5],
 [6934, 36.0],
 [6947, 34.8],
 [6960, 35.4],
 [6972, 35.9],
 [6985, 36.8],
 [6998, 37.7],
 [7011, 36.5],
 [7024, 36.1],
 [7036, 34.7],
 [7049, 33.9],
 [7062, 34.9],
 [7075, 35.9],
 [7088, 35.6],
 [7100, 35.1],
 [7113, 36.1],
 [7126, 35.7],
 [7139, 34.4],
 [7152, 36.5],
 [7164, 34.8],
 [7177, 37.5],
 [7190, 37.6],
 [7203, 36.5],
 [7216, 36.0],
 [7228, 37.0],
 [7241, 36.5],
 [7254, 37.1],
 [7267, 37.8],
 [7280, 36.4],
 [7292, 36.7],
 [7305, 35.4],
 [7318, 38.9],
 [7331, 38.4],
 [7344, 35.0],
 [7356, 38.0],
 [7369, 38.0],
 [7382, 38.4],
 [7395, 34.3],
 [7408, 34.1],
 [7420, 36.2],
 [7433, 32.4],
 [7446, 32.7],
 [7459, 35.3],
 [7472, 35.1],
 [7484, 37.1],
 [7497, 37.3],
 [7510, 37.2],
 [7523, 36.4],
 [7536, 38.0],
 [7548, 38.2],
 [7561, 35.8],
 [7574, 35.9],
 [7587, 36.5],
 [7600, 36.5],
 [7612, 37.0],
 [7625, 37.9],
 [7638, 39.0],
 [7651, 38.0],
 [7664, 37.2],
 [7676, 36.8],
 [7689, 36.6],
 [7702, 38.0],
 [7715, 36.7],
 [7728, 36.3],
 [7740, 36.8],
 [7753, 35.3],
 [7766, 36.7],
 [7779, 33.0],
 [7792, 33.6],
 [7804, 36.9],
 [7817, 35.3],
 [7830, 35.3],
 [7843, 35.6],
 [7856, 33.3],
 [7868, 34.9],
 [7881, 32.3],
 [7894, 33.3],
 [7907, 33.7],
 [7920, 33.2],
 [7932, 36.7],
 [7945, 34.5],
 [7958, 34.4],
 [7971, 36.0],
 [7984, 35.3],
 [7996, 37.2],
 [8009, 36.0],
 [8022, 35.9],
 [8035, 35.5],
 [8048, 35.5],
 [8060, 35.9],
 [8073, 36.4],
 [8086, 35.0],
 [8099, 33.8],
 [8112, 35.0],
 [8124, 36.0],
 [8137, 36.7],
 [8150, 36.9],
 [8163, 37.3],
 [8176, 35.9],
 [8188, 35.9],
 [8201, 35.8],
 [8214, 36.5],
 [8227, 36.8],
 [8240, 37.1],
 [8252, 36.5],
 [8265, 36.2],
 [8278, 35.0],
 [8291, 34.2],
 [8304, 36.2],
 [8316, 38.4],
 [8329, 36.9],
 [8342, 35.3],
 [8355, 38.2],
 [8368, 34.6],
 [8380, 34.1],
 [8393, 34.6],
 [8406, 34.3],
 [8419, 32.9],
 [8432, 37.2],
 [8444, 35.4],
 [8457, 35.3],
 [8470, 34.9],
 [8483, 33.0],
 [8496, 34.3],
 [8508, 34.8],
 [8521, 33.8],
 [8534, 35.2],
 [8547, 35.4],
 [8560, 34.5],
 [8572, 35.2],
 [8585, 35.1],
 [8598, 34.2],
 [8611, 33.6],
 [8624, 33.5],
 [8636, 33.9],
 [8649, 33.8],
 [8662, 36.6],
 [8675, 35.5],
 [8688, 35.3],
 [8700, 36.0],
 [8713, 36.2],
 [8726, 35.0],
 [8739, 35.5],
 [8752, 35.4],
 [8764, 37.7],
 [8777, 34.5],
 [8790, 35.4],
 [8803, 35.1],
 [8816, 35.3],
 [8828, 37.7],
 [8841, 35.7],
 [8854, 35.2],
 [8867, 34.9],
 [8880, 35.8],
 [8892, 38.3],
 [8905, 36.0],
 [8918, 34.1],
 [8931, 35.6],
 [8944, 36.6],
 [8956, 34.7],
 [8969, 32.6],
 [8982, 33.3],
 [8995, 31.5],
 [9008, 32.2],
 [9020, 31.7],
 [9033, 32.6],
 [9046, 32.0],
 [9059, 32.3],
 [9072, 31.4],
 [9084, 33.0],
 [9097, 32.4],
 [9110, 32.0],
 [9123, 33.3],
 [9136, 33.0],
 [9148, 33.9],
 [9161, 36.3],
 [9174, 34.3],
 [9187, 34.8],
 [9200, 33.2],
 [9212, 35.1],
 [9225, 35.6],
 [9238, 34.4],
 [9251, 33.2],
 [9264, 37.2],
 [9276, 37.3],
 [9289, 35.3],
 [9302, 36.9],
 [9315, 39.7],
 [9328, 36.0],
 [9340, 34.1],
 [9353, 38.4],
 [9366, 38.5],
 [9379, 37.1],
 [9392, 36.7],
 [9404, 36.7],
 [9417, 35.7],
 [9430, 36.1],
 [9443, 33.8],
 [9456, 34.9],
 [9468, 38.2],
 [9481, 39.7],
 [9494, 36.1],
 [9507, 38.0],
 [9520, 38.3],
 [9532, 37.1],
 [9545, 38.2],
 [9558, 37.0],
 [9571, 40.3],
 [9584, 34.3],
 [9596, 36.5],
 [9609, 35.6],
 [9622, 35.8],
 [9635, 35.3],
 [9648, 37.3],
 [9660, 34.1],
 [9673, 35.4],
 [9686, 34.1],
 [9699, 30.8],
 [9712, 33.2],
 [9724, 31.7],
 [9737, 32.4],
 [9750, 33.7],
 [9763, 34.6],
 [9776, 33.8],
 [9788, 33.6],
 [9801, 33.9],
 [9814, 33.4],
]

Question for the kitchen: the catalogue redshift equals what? 0.26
